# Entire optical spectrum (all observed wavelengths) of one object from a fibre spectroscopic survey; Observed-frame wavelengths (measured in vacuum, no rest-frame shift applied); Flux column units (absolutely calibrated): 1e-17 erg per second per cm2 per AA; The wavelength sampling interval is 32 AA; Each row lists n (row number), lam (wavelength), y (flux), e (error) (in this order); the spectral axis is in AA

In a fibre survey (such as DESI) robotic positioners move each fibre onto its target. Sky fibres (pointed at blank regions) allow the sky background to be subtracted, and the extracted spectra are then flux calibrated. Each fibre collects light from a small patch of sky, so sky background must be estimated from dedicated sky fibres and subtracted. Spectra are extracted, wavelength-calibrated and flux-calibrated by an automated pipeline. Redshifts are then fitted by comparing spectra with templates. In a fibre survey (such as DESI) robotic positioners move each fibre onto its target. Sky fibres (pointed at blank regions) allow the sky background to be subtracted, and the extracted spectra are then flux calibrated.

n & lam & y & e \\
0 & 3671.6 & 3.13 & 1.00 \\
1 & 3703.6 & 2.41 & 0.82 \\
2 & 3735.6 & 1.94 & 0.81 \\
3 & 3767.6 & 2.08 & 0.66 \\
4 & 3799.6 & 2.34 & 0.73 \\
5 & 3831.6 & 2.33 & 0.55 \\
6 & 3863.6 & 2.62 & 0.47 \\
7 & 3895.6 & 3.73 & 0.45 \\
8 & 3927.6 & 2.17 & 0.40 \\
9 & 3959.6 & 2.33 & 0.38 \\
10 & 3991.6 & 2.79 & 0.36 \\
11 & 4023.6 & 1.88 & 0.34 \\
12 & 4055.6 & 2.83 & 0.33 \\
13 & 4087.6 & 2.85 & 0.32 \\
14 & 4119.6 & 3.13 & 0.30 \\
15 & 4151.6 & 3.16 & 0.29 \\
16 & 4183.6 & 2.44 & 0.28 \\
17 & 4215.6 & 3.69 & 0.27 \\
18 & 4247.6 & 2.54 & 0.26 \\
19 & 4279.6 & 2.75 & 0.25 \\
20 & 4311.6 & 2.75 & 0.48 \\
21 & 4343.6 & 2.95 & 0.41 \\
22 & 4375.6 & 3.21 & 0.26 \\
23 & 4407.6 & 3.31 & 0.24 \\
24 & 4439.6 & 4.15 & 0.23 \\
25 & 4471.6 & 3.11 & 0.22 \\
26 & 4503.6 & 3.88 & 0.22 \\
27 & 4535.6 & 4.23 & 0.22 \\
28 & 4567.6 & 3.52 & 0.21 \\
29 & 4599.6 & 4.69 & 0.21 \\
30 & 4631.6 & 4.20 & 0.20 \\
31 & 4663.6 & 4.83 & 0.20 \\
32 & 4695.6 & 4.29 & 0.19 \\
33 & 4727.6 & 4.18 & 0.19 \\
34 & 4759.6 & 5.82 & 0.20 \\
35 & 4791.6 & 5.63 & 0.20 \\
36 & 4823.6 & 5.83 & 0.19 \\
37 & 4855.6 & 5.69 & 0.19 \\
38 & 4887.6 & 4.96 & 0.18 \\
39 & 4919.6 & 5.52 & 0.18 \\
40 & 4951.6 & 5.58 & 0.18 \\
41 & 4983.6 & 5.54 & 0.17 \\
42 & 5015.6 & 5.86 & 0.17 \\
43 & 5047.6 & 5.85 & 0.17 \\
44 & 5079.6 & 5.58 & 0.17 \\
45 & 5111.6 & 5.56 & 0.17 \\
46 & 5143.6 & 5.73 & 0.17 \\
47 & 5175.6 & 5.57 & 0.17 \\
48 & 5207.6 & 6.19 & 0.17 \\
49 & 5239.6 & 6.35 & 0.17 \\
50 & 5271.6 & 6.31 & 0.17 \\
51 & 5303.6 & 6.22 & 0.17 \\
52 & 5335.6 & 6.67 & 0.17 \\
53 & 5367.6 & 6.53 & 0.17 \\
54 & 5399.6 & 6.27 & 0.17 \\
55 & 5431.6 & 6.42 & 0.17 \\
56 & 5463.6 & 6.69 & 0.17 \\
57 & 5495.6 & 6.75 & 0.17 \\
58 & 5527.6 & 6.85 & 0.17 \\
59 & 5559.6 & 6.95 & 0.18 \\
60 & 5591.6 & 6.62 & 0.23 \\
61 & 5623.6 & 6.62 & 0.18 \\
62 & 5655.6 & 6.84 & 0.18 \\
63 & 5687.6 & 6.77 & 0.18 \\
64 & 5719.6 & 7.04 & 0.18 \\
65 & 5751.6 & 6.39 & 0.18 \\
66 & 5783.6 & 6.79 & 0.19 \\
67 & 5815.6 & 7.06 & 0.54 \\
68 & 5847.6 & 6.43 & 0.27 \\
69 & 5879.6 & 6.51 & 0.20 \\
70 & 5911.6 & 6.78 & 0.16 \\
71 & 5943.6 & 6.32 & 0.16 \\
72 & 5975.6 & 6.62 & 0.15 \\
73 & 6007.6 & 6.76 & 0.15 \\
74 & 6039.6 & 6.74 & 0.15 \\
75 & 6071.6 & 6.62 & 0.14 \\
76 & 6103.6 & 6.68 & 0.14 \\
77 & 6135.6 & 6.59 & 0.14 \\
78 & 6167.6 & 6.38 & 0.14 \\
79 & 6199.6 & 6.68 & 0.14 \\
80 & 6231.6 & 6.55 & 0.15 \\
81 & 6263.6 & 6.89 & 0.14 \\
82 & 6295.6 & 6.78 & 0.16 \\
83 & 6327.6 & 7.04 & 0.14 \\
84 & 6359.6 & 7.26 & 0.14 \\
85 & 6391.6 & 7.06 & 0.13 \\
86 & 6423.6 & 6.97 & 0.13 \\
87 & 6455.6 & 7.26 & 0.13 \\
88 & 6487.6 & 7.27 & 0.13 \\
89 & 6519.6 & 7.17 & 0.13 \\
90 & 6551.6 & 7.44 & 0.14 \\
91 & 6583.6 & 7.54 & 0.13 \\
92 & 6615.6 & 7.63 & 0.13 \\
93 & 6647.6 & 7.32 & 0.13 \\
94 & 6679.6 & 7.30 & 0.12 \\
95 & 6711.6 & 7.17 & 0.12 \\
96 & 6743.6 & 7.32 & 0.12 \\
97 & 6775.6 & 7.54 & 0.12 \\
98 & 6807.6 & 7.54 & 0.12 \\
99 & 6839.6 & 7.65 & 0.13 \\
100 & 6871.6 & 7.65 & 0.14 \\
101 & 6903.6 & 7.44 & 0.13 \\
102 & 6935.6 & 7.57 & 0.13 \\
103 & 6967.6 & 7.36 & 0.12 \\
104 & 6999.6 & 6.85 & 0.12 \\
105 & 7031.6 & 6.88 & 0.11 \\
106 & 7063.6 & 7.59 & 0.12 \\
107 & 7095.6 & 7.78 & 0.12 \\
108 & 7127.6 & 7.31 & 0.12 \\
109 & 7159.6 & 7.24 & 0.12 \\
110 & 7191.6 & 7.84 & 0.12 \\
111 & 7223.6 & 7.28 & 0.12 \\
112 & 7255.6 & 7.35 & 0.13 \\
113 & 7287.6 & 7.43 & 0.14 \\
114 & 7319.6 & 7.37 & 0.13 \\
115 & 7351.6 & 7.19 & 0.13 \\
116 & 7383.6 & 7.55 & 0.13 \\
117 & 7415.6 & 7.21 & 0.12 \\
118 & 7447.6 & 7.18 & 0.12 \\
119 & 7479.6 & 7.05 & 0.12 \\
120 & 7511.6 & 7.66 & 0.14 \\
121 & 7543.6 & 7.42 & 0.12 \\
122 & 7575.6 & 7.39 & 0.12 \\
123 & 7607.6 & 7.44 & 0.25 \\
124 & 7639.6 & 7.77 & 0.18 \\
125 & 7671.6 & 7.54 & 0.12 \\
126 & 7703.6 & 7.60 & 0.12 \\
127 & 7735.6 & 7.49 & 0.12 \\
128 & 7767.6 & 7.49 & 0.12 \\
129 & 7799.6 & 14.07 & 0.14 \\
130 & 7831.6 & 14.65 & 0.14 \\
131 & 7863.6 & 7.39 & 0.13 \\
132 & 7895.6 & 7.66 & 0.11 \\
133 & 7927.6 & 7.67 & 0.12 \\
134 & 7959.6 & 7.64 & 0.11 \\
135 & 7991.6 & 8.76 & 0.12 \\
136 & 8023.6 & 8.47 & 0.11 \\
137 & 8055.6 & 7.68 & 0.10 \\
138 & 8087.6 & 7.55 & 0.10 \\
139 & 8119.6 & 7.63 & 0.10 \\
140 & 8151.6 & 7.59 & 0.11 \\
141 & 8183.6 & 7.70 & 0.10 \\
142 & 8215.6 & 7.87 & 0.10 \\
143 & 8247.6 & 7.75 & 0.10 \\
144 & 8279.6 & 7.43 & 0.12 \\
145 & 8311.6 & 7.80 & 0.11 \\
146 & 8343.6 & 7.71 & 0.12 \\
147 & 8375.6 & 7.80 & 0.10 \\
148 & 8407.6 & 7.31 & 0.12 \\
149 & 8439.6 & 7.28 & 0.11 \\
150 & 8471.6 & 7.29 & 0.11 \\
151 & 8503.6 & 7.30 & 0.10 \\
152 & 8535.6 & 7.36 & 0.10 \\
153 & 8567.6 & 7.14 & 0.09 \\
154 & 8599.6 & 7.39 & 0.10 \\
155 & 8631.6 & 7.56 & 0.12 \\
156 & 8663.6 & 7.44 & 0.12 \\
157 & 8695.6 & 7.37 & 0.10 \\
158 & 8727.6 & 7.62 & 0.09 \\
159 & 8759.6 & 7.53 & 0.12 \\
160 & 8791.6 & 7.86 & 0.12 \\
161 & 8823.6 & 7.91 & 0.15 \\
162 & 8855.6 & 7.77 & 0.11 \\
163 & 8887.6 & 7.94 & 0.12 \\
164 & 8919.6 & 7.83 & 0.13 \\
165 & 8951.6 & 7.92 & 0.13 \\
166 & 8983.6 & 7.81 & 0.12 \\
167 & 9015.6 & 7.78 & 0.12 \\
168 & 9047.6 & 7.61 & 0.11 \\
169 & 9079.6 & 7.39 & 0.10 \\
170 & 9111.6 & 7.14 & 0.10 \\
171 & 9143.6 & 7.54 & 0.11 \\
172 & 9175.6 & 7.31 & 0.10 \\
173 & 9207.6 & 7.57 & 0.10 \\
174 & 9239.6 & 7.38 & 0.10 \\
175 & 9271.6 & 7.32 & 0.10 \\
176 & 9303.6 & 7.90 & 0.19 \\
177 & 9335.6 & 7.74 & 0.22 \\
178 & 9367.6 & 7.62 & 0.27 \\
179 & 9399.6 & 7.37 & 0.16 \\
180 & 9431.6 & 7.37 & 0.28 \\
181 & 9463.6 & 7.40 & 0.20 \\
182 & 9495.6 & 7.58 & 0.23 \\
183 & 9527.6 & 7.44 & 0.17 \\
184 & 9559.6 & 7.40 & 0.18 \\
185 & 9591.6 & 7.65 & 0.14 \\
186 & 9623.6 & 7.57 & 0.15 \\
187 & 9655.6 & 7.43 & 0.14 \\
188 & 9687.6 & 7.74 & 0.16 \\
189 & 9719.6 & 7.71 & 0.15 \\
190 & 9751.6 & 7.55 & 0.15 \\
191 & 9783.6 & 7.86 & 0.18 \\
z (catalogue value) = 0.19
